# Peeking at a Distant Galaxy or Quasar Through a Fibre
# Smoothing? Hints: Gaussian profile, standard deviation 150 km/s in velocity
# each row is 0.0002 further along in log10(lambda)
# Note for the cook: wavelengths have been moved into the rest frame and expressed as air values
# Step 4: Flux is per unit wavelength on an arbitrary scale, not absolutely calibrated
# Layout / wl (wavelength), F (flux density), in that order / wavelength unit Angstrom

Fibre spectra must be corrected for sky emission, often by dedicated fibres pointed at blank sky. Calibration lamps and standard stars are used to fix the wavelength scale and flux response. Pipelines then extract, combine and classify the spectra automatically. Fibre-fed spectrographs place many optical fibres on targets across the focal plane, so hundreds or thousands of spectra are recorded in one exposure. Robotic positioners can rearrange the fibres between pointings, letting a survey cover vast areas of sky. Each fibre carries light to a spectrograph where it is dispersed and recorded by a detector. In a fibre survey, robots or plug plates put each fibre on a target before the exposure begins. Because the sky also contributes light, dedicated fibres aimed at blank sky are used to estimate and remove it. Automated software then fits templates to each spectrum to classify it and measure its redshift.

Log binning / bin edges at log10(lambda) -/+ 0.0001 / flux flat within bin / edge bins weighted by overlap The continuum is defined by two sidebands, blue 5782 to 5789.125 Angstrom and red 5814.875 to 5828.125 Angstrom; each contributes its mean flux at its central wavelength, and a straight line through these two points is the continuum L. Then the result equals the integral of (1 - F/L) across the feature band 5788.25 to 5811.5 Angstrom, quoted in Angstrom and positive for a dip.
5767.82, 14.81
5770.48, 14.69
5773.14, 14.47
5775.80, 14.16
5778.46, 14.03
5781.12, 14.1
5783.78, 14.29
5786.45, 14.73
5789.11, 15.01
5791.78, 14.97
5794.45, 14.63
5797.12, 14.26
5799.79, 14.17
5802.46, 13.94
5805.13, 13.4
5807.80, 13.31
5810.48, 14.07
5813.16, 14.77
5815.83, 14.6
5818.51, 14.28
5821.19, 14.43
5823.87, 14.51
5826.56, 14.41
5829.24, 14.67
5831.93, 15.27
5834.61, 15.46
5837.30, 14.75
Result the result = 0.6 Angstrom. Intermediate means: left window 14.6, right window 14.4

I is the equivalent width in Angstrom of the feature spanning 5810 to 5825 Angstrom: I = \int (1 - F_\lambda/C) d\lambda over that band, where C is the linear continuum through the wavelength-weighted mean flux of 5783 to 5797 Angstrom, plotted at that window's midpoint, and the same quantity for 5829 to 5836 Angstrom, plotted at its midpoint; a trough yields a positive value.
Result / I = 0.6 Angstrom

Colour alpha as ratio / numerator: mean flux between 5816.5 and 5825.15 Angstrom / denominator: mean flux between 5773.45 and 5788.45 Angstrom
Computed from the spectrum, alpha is 1.0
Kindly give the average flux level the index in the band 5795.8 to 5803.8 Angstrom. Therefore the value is 14.1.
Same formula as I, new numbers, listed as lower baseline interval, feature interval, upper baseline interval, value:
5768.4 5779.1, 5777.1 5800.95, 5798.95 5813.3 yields -0.56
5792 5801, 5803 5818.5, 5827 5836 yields 0.68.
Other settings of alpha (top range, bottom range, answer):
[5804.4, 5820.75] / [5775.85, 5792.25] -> 0.98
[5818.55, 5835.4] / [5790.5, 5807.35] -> 1.04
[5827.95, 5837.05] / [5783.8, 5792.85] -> 1.02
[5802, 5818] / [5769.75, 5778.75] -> 0.98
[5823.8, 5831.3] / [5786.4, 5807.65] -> 1.02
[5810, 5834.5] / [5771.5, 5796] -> 1.01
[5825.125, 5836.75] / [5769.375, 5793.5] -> 1.03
